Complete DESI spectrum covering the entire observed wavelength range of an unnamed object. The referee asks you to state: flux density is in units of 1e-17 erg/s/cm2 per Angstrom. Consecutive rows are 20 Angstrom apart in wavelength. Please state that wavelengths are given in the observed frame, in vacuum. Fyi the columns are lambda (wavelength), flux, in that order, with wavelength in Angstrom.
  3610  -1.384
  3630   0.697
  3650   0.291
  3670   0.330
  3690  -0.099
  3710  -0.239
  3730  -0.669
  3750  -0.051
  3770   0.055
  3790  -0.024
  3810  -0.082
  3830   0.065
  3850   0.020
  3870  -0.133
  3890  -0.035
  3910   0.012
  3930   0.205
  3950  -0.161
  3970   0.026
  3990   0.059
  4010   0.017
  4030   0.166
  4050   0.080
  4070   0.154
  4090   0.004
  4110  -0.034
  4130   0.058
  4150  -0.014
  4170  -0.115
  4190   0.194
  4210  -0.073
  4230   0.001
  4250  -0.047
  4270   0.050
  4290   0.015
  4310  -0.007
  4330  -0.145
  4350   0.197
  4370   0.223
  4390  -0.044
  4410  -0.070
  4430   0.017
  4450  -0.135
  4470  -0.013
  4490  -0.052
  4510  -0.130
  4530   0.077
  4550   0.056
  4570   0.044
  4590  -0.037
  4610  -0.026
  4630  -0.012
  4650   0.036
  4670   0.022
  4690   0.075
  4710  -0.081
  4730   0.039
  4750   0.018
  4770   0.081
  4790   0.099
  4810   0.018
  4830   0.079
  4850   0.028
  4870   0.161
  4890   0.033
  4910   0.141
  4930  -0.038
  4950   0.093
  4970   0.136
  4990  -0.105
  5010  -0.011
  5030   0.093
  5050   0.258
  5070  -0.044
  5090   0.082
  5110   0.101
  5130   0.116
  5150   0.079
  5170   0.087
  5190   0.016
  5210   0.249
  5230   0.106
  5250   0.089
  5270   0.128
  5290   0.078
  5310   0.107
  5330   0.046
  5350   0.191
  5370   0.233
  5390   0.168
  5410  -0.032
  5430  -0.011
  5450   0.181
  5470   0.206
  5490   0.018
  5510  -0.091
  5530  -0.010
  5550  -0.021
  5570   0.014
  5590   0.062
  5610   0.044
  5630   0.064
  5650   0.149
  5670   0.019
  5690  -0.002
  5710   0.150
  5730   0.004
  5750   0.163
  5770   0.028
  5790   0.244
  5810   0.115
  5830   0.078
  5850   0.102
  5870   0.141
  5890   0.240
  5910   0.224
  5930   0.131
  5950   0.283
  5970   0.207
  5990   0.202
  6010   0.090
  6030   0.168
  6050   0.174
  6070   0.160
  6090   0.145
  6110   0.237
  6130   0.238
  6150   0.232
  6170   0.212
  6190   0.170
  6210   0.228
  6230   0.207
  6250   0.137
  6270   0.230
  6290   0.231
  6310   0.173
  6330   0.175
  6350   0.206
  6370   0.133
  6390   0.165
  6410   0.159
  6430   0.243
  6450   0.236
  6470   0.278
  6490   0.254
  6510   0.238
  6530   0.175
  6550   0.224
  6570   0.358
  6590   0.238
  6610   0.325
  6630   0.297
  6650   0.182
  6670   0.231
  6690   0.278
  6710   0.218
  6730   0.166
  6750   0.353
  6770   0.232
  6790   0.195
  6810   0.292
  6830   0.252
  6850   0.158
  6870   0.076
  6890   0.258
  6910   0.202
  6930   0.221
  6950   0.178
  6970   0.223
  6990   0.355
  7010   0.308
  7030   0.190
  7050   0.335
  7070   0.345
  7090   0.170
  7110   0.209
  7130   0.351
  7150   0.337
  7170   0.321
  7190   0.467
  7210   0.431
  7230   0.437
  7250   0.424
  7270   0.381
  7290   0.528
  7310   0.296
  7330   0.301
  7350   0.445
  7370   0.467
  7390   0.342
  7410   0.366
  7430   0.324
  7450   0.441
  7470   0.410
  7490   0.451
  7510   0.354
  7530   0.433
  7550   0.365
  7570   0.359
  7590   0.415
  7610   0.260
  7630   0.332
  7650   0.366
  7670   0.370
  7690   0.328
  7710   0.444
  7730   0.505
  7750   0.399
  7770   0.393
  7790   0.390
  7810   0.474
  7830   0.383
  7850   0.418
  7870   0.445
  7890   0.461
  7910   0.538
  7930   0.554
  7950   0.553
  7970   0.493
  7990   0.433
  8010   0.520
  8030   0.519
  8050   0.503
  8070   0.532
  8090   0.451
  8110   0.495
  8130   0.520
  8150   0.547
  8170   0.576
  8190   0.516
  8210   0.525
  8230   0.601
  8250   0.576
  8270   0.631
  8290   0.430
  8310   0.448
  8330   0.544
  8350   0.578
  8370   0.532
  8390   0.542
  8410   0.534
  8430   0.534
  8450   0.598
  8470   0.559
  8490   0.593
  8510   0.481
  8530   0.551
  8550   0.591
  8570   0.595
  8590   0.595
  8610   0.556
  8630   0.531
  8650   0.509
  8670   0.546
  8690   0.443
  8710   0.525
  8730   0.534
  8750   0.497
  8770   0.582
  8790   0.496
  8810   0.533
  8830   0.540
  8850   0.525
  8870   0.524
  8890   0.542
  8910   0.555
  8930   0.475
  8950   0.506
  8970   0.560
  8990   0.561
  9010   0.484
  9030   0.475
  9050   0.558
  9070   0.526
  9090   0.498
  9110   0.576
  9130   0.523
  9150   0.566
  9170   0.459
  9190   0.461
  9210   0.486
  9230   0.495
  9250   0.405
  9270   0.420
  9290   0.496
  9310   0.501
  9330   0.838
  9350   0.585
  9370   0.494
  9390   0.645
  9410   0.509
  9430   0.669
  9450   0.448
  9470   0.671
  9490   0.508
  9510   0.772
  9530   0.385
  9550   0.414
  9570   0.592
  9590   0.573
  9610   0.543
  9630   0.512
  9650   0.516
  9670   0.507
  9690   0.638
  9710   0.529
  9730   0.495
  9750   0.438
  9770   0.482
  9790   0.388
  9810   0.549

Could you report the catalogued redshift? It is 0.787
